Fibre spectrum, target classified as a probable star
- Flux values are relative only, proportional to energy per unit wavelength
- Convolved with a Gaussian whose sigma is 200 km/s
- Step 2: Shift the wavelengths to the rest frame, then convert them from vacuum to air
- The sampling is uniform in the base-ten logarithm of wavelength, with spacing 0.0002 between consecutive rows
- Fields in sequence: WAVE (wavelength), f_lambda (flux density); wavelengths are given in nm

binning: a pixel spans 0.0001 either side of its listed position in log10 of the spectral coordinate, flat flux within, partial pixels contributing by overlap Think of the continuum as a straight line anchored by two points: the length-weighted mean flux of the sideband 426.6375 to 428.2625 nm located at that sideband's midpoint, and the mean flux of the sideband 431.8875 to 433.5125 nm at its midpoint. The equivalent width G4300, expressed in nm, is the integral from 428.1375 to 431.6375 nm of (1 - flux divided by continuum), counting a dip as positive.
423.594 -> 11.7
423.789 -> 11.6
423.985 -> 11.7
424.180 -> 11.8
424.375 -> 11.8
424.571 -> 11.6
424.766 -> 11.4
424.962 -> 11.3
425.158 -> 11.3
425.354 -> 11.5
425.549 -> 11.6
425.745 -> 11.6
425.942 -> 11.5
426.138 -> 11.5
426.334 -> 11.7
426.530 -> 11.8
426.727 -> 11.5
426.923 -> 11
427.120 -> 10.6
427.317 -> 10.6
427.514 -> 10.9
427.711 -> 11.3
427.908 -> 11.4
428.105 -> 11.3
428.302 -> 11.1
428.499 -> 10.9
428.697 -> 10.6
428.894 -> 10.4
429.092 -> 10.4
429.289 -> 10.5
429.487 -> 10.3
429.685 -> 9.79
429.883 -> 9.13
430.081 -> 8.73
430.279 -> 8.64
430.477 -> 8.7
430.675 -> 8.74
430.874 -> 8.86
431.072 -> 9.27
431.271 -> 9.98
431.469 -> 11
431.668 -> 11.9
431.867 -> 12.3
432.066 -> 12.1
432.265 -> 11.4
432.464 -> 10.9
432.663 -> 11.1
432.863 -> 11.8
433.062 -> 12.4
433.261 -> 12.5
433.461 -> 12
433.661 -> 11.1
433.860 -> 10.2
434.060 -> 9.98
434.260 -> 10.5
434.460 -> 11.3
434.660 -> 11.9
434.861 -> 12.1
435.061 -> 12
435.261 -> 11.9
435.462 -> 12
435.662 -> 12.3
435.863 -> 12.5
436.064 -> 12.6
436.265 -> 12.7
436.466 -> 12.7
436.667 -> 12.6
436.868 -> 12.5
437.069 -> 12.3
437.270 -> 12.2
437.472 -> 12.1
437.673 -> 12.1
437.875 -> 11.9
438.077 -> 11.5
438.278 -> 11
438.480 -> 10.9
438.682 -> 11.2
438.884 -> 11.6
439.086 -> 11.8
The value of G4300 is 0.46 nm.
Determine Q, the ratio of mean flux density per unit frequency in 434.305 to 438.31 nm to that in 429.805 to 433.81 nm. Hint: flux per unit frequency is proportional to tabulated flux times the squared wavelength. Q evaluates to 1.16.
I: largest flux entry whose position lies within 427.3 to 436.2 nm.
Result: 12.6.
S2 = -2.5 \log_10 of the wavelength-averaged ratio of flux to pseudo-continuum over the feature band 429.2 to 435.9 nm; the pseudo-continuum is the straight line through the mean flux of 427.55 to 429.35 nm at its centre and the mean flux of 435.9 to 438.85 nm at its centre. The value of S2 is 0.05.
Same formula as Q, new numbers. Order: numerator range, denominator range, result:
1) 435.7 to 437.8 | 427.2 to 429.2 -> 1.19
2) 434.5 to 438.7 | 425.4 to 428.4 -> 1.12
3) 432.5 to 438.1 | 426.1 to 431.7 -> 1.18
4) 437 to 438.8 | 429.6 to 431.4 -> 1.32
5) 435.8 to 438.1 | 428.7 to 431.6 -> 1.32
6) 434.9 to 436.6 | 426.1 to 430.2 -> 1.19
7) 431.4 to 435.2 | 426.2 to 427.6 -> 1.06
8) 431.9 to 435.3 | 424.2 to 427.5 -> 1.05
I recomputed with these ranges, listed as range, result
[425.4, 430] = 11.8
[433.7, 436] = 12.5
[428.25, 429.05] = 11.1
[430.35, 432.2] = 12.3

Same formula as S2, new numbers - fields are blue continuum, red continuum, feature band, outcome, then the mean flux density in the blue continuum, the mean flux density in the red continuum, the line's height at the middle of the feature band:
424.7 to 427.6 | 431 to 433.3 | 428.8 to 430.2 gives 0.152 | 11.3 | 11.4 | 11.4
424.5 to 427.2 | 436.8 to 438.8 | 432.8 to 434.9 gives 0.023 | 11.4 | 11.8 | 11.6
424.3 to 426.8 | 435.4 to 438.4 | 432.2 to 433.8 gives 0.032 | 11.5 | 12.2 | 12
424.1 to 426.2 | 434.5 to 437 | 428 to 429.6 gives 0.107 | 11.5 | 12.3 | 11.8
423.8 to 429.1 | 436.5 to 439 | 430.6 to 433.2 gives 0.059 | 11.3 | 11.9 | 11.6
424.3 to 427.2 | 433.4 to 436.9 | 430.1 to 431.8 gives 0.205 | 11.4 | 11.8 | 11.6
